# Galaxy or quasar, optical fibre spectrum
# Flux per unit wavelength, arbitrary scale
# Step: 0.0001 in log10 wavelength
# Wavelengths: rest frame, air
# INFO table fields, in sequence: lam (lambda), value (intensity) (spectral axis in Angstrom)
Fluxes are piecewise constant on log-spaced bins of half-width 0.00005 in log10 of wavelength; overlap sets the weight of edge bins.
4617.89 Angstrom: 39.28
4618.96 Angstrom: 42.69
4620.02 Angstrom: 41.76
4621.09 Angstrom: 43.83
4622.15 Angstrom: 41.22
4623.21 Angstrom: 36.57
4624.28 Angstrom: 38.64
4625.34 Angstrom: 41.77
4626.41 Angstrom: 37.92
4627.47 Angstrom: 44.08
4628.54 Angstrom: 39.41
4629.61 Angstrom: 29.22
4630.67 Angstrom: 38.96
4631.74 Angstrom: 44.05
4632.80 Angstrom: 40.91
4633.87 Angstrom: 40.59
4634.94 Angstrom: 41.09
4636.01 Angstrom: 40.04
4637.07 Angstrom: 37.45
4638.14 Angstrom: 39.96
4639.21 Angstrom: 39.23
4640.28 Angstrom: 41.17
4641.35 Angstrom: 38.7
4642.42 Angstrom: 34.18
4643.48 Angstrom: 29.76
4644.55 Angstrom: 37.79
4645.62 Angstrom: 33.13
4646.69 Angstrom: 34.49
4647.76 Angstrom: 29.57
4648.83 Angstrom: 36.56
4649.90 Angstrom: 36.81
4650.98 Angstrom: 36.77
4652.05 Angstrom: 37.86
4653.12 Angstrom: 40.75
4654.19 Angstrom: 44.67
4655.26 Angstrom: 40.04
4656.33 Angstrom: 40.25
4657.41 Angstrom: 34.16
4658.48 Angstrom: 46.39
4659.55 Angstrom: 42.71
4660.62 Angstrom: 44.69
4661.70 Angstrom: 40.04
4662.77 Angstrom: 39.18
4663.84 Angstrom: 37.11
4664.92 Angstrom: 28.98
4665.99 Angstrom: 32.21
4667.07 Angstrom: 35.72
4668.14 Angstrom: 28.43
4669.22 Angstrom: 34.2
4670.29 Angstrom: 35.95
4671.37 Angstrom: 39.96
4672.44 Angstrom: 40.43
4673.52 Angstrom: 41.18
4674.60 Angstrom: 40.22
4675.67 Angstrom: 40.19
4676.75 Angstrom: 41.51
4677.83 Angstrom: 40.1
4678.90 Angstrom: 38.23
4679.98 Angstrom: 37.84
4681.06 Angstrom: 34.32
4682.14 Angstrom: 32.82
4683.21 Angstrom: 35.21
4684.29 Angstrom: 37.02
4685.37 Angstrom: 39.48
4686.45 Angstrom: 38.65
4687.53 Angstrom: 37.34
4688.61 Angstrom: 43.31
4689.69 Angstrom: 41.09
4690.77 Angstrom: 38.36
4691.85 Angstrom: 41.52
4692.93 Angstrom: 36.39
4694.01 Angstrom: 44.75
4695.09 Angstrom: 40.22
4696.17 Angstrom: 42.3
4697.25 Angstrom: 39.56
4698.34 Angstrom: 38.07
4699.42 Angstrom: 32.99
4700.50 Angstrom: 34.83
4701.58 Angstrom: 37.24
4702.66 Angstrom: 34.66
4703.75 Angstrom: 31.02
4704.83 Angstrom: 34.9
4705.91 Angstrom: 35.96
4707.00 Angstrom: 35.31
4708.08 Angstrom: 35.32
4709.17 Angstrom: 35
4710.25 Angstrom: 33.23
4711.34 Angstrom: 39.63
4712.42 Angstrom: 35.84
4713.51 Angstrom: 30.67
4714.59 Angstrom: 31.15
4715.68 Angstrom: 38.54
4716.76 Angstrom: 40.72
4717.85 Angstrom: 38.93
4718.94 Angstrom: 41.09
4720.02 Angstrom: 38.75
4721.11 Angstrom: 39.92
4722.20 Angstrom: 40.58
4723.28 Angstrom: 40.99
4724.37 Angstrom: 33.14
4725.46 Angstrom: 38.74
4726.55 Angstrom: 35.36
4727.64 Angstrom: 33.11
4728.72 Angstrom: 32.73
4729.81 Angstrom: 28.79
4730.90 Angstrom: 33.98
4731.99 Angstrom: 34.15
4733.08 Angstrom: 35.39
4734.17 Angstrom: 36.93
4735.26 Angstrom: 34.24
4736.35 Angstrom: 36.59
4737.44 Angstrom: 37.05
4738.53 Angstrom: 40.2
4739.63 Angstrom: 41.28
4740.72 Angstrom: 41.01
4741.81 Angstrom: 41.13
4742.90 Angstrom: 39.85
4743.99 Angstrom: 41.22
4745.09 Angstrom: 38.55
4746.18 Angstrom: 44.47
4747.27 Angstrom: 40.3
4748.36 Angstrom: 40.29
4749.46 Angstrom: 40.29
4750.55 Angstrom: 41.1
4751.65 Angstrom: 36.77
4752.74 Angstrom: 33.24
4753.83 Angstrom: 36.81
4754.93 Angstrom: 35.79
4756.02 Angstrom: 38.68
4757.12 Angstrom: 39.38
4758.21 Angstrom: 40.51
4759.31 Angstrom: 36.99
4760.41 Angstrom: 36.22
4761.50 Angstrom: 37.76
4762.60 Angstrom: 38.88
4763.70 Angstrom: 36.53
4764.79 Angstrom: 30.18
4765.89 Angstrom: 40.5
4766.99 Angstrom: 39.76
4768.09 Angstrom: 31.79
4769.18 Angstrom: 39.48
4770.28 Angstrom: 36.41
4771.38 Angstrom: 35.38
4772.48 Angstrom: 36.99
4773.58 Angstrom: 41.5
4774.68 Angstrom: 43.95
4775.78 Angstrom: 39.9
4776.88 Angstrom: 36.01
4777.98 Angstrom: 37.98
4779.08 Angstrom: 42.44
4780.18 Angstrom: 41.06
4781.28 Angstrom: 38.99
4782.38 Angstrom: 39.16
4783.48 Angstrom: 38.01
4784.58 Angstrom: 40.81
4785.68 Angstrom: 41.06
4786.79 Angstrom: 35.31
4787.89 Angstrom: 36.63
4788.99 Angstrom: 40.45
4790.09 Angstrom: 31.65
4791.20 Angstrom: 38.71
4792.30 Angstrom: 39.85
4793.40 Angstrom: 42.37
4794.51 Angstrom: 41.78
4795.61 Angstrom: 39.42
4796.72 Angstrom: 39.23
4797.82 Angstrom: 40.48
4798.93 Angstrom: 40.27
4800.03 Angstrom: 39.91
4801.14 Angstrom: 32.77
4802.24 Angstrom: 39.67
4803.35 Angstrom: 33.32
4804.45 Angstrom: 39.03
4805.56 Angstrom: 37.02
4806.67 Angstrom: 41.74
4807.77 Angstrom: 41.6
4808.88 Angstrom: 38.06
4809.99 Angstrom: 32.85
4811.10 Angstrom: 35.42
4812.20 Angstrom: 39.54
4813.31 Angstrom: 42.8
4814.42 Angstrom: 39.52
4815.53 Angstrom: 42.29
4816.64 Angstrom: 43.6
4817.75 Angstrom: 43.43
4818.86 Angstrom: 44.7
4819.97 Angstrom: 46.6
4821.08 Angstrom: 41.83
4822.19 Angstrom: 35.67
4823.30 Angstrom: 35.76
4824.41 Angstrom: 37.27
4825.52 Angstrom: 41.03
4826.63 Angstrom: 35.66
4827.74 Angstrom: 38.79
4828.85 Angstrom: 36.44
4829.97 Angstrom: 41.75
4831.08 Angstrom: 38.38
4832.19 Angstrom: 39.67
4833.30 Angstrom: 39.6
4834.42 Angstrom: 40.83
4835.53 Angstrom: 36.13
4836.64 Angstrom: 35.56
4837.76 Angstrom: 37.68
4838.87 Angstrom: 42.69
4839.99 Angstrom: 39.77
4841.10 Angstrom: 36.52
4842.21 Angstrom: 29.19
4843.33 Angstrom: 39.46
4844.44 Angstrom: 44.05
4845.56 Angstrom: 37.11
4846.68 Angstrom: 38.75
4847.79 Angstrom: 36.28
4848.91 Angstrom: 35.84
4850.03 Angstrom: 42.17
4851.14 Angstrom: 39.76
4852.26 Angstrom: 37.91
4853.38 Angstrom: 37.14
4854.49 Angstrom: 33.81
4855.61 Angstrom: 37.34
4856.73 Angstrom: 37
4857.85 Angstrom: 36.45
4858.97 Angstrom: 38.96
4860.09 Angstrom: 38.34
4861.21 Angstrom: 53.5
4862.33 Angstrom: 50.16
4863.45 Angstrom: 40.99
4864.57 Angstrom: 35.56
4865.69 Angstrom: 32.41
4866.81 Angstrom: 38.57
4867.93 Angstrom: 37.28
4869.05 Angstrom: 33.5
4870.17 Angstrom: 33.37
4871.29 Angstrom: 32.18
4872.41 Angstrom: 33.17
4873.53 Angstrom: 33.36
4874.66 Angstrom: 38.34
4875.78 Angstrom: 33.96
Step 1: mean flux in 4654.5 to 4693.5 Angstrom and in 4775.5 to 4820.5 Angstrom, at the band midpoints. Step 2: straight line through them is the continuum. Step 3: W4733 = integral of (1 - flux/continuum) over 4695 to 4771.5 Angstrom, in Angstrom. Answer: 3.2 Angstrom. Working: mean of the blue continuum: 38.2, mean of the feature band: 37.2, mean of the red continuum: 39.4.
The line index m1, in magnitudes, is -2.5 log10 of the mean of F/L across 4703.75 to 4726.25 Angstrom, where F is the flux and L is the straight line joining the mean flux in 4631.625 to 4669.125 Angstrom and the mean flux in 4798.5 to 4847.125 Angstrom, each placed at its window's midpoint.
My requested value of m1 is 0.04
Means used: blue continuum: 37.8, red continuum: 38.9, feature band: 36.8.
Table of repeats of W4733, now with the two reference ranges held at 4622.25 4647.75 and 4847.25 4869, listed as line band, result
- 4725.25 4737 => 1.2 Angstrom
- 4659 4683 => 0.4 Angstrom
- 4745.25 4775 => 0.3 Angstrom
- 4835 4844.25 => 0.3 Angstrom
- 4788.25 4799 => -0.2 Angstrom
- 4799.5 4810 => 0.2 Angstrom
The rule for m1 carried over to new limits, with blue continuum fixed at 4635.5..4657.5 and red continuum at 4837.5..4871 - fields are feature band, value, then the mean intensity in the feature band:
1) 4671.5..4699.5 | -0.04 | 39.1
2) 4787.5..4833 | -0.03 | 39.2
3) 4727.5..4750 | 0.00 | 37.8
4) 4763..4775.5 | 0.01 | 37.6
